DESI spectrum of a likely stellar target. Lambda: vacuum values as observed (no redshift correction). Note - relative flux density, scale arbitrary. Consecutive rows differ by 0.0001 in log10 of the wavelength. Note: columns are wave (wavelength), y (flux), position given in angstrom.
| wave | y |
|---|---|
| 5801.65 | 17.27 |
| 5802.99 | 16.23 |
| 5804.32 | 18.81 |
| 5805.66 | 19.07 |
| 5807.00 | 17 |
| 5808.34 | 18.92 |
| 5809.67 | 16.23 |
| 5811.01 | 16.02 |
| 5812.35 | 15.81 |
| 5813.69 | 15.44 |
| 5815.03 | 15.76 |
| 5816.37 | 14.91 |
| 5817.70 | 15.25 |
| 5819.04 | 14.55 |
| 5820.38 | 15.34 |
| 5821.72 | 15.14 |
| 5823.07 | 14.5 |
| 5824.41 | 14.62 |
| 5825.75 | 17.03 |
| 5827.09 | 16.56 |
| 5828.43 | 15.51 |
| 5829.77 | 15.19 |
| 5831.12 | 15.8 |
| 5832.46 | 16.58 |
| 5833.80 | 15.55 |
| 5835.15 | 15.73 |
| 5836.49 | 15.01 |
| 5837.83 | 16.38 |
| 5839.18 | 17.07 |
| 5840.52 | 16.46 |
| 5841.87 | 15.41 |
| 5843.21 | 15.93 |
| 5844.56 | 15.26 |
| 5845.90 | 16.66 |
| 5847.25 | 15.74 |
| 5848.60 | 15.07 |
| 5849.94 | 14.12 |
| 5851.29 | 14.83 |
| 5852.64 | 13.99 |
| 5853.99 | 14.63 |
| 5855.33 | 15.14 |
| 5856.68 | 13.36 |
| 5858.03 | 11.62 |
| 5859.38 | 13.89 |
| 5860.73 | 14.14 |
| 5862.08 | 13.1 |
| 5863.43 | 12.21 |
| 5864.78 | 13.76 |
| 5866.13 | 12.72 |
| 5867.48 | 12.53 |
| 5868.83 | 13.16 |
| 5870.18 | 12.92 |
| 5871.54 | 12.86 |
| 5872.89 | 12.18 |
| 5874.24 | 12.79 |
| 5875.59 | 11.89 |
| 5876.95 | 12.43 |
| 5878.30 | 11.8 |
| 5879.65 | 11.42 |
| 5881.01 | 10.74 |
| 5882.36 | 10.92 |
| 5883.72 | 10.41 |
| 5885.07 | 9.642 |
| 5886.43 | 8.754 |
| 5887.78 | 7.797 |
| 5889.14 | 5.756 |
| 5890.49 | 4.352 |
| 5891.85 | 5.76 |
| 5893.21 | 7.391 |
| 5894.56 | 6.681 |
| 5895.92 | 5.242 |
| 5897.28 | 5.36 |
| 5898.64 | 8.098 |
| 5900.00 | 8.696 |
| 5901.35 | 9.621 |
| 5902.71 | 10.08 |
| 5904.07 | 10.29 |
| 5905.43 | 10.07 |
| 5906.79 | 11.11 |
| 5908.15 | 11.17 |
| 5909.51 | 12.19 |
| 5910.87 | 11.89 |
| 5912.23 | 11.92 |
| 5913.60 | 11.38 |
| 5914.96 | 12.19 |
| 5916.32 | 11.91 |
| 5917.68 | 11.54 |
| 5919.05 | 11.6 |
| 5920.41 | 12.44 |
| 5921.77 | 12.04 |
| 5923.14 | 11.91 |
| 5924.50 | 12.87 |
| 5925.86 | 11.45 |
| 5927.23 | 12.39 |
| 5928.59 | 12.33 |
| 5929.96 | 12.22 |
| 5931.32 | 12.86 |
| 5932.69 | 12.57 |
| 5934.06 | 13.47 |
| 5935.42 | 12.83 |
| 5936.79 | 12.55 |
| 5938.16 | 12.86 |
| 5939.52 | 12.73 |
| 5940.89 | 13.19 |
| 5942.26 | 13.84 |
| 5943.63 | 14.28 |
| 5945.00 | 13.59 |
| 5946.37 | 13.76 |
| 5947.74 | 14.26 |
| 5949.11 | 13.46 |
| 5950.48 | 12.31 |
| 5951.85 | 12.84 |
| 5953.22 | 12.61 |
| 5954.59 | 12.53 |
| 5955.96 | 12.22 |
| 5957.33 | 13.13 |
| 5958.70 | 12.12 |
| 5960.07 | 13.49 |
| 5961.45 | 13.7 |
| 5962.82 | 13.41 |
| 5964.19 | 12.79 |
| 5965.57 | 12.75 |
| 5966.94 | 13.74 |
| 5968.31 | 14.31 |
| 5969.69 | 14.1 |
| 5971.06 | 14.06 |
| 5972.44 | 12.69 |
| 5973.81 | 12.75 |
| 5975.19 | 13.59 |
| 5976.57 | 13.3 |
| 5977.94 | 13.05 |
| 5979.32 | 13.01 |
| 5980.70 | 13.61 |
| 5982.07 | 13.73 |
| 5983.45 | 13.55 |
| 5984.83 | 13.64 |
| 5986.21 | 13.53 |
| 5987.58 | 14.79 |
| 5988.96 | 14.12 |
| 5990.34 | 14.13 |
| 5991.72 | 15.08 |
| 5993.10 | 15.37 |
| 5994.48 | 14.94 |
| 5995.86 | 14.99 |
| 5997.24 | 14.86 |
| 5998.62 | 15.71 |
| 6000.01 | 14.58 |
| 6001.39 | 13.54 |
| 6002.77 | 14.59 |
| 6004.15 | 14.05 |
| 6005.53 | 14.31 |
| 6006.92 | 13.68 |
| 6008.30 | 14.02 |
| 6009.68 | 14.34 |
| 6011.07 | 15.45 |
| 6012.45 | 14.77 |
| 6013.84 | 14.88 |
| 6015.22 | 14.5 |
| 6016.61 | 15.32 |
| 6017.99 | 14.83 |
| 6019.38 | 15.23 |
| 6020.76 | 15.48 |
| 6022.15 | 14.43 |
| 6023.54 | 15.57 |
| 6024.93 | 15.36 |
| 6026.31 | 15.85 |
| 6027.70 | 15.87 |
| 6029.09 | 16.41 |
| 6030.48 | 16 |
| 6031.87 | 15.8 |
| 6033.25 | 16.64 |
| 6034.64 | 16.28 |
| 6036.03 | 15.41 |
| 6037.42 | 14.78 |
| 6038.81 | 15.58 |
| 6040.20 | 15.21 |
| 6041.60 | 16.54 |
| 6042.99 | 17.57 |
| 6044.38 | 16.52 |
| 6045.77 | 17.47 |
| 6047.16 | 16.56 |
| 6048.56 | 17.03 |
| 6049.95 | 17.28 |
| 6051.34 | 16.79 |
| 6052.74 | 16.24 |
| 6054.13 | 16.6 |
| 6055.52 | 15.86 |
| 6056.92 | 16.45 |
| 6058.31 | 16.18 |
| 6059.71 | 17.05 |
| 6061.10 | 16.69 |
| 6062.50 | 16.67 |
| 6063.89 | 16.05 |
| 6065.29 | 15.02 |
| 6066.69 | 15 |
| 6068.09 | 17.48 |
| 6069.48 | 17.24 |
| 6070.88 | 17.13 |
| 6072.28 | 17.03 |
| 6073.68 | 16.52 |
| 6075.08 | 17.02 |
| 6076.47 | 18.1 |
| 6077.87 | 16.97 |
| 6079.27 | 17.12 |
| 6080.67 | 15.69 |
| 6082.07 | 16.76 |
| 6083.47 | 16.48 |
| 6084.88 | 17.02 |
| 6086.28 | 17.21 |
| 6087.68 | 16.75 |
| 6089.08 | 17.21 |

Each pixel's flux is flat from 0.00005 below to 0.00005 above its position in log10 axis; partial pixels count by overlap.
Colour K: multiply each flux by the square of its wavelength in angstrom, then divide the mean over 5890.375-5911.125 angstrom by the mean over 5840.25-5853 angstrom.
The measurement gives 0.58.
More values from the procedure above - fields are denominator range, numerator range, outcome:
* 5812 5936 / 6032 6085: 1.40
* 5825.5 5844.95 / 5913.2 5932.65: 0.78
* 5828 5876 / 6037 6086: 1.23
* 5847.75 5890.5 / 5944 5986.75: 1.13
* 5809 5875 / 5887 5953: 0.77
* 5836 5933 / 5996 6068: 1.39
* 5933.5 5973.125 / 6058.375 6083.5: 1.31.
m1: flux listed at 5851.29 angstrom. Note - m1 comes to 14.83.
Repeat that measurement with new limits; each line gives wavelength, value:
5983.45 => 13.55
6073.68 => 16.52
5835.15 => 15.73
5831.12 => 15.8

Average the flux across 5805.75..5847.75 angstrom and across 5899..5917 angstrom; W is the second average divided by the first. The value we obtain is 0.69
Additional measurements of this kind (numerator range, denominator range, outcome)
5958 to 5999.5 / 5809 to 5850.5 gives 0.88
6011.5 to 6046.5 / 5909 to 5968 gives 1.23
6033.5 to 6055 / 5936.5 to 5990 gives 1.23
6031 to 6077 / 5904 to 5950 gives 1.33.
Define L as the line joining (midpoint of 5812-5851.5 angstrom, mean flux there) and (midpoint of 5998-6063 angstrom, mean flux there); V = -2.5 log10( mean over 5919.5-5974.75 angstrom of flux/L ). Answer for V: 0.20 mag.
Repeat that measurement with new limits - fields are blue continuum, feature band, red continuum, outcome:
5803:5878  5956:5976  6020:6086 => 0.19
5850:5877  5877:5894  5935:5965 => 0.43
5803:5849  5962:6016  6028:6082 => 0.16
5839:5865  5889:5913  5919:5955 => 0.48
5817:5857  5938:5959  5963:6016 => 0.10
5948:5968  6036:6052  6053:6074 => -0.04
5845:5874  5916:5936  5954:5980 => 0.09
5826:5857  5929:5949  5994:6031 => 0.15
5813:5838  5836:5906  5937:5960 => 0.24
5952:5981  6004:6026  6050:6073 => 0.01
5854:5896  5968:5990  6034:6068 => 0.04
